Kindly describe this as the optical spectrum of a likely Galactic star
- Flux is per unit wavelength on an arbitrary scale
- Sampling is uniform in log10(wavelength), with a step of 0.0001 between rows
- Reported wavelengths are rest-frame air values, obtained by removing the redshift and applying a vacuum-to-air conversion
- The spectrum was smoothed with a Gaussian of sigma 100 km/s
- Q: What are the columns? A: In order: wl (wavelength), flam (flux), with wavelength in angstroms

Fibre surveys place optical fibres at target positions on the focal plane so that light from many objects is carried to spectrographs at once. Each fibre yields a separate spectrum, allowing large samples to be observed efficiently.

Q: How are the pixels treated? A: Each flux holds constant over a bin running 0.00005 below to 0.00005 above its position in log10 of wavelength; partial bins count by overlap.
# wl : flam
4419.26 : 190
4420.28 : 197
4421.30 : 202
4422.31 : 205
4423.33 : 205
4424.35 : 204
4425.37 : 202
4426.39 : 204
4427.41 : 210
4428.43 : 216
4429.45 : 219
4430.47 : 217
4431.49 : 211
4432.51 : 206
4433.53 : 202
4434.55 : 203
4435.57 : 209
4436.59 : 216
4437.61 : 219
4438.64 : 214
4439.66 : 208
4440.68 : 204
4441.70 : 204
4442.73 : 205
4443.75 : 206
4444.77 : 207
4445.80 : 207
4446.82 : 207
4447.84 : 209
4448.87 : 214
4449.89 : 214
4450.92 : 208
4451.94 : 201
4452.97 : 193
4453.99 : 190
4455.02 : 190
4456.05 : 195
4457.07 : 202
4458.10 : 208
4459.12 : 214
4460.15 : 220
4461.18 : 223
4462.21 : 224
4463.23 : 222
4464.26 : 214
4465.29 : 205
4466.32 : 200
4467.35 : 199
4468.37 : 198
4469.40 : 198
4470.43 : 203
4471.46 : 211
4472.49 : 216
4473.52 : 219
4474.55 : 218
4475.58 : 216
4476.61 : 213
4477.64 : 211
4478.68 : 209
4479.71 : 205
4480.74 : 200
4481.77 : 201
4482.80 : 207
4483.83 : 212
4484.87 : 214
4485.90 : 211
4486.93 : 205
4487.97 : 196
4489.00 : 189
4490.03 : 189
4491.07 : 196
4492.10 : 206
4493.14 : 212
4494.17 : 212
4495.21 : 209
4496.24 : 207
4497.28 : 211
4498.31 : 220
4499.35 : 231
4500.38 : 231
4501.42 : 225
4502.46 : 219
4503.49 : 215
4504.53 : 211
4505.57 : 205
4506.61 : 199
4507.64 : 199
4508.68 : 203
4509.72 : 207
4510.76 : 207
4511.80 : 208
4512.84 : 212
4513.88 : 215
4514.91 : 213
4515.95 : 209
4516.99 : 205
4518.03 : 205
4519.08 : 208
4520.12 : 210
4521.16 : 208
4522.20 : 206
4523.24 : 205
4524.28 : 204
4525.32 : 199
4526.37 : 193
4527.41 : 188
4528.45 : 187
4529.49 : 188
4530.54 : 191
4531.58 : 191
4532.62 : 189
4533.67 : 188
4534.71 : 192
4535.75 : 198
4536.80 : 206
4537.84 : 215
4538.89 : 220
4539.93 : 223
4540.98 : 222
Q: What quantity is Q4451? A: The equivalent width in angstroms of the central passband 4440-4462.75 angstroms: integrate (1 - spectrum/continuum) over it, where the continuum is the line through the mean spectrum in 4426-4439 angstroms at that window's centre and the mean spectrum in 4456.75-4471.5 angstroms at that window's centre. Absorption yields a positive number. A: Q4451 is 0.38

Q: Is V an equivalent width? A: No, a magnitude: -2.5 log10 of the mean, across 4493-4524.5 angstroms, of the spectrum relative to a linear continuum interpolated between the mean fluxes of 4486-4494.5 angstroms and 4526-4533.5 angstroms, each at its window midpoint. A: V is -0.08 mag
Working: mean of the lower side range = 201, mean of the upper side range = 189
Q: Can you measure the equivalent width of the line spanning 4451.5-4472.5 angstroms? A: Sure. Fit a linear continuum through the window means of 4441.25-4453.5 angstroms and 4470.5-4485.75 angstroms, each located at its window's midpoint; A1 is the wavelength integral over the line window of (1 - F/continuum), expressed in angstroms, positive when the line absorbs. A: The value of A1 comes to 0.3 angstroms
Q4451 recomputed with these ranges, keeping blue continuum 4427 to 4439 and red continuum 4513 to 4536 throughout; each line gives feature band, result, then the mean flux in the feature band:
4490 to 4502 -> -0.6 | 213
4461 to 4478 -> -0.3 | 211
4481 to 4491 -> 0.1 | 202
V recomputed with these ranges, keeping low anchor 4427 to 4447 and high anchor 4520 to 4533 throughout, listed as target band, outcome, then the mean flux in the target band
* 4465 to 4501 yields -0.03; 208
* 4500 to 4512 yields -0.06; 210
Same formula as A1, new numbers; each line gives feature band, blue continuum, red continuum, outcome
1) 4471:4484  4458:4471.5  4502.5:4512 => -0.1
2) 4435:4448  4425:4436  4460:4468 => 0.1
